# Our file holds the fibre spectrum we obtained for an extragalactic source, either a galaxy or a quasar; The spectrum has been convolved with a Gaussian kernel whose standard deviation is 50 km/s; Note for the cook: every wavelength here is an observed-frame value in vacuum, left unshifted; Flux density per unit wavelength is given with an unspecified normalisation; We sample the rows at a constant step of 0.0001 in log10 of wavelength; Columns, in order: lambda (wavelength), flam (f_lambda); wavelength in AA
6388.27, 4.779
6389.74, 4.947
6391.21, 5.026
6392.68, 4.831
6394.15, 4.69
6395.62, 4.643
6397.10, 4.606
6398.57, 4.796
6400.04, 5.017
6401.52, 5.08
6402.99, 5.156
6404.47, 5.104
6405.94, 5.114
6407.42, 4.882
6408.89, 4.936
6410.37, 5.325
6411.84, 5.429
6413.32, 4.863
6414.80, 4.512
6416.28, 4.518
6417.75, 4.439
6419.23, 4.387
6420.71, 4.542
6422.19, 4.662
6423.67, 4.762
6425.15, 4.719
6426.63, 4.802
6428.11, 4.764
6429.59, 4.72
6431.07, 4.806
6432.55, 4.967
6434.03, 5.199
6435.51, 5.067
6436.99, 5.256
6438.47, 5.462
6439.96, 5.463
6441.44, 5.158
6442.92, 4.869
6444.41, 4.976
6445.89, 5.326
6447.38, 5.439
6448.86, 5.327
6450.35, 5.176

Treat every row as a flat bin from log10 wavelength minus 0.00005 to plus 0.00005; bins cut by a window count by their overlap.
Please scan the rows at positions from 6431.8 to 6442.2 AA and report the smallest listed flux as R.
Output 4.967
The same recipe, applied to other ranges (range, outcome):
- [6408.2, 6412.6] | 4.936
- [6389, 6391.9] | 4.947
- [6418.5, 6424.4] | 4.387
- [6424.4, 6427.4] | 4.719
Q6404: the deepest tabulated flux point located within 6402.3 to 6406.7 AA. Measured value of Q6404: 5.104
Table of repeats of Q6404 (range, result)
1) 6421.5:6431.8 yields 4.662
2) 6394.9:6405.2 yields 4.606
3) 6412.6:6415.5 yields 4.512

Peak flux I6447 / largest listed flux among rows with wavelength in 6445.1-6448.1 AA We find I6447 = 5.439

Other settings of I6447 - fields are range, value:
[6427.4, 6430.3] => 4.764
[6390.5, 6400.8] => 5.026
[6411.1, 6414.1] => 5.429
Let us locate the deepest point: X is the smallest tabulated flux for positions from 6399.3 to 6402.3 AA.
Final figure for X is 5.017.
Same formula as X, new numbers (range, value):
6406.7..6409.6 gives 4.882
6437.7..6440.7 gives 5.462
